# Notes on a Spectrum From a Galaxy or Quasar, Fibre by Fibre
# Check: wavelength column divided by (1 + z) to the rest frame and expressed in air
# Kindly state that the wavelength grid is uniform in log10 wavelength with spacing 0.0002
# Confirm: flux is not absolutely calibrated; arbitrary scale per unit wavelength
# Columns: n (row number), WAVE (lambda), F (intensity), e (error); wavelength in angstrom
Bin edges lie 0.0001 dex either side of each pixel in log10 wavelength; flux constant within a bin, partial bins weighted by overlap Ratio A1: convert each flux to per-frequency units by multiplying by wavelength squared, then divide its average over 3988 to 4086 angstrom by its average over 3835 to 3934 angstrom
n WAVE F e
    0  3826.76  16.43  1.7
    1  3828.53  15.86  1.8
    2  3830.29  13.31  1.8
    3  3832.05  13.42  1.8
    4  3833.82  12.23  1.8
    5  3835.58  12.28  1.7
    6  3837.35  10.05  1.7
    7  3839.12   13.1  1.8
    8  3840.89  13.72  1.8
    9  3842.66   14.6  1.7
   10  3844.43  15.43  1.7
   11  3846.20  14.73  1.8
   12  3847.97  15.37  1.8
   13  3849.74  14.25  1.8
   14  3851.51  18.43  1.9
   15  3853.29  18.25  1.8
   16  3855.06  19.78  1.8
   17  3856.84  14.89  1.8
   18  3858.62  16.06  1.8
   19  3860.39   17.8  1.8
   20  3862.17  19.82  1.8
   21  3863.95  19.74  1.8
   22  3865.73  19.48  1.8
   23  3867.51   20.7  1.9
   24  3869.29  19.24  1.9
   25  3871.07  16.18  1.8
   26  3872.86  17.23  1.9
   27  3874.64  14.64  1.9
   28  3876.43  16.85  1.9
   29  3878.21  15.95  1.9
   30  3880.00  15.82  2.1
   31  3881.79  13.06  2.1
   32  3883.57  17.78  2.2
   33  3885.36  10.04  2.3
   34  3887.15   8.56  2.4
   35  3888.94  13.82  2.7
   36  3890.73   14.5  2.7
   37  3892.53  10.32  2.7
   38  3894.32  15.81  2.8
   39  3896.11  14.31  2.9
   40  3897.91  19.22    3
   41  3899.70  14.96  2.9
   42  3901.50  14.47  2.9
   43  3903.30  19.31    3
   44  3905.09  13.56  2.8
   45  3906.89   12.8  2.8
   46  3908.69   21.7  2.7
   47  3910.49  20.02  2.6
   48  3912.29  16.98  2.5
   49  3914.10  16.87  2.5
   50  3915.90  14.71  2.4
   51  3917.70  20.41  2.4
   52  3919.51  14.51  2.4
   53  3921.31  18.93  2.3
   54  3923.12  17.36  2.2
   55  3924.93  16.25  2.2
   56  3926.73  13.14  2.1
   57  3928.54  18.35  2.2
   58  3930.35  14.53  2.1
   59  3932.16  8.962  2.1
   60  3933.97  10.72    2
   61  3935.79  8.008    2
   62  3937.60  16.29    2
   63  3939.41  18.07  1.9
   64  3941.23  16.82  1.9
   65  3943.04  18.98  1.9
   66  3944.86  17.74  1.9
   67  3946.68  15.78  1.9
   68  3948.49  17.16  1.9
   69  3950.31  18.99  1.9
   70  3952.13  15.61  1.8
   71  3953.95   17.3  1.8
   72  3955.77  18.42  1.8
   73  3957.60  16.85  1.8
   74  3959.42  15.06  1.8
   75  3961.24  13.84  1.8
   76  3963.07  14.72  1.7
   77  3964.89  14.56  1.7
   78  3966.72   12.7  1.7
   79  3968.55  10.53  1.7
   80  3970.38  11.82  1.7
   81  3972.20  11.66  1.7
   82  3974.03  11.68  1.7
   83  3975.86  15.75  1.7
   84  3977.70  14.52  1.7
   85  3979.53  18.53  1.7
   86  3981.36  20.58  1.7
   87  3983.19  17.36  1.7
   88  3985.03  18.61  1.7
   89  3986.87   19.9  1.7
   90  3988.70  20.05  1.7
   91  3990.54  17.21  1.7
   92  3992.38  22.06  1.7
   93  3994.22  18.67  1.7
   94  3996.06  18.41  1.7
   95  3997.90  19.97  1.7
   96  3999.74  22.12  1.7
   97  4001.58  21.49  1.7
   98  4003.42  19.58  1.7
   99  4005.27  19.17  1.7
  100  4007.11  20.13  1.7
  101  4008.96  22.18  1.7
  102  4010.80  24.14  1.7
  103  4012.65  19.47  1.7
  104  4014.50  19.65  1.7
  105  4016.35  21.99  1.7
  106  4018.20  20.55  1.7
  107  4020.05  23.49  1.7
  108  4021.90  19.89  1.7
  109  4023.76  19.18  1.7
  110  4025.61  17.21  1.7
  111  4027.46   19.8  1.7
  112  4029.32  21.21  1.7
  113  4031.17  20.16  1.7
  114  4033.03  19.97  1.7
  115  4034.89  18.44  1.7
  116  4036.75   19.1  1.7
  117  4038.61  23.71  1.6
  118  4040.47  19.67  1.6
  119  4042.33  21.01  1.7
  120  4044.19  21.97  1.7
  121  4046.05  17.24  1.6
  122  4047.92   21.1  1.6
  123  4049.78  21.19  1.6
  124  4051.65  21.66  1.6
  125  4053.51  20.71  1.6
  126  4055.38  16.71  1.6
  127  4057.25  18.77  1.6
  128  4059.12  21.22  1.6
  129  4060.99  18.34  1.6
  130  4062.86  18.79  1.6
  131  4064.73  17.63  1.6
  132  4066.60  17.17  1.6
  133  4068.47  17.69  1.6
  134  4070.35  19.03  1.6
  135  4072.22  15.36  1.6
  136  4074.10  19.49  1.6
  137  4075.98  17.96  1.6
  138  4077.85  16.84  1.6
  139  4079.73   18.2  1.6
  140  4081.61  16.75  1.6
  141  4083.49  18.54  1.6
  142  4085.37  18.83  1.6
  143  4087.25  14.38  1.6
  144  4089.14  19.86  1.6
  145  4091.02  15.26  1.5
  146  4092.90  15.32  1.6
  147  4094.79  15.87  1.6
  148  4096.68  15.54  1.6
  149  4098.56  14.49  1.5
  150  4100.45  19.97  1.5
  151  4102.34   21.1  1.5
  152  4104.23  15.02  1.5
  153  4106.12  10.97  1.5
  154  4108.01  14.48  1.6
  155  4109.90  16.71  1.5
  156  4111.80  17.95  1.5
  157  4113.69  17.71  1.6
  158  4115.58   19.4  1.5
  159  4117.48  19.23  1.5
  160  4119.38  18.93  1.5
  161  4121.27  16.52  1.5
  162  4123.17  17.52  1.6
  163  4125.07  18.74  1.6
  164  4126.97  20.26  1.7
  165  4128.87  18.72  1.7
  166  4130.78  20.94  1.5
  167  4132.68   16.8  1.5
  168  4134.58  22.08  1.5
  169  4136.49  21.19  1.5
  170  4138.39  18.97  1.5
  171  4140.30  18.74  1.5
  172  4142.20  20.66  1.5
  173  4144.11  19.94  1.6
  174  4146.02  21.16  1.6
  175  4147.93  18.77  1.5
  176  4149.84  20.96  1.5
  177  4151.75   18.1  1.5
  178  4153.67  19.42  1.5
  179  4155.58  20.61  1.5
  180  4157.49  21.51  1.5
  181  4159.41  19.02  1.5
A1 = 1.3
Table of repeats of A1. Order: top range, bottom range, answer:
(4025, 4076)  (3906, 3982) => 1.31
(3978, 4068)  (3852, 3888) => 1.29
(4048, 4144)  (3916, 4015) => 1.14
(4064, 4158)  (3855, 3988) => 1.26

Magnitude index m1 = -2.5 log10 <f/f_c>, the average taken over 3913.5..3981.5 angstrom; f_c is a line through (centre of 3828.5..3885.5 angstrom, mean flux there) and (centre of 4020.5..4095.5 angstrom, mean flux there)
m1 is 0.12 mag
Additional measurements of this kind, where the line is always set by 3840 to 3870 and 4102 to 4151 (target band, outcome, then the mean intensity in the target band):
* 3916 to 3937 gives 0.194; 14.7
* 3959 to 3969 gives 0.286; 13.6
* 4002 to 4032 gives -0.141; 20.5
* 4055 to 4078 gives 0.006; 18.2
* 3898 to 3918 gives 0.036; 16.9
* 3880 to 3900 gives 0.241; 13.9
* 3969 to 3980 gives 0.287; 13.7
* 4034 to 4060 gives -0.114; 20.2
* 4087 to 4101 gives 0.130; 16.3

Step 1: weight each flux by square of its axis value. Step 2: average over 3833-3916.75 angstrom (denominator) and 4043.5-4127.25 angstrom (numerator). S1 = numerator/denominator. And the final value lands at 1.26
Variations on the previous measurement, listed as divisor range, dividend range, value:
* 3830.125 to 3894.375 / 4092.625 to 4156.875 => 1.37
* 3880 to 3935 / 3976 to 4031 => 1.37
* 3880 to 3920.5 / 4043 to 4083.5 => 1.32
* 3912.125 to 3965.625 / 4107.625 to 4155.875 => 1.32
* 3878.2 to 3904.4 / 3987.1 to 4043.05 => 1.49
